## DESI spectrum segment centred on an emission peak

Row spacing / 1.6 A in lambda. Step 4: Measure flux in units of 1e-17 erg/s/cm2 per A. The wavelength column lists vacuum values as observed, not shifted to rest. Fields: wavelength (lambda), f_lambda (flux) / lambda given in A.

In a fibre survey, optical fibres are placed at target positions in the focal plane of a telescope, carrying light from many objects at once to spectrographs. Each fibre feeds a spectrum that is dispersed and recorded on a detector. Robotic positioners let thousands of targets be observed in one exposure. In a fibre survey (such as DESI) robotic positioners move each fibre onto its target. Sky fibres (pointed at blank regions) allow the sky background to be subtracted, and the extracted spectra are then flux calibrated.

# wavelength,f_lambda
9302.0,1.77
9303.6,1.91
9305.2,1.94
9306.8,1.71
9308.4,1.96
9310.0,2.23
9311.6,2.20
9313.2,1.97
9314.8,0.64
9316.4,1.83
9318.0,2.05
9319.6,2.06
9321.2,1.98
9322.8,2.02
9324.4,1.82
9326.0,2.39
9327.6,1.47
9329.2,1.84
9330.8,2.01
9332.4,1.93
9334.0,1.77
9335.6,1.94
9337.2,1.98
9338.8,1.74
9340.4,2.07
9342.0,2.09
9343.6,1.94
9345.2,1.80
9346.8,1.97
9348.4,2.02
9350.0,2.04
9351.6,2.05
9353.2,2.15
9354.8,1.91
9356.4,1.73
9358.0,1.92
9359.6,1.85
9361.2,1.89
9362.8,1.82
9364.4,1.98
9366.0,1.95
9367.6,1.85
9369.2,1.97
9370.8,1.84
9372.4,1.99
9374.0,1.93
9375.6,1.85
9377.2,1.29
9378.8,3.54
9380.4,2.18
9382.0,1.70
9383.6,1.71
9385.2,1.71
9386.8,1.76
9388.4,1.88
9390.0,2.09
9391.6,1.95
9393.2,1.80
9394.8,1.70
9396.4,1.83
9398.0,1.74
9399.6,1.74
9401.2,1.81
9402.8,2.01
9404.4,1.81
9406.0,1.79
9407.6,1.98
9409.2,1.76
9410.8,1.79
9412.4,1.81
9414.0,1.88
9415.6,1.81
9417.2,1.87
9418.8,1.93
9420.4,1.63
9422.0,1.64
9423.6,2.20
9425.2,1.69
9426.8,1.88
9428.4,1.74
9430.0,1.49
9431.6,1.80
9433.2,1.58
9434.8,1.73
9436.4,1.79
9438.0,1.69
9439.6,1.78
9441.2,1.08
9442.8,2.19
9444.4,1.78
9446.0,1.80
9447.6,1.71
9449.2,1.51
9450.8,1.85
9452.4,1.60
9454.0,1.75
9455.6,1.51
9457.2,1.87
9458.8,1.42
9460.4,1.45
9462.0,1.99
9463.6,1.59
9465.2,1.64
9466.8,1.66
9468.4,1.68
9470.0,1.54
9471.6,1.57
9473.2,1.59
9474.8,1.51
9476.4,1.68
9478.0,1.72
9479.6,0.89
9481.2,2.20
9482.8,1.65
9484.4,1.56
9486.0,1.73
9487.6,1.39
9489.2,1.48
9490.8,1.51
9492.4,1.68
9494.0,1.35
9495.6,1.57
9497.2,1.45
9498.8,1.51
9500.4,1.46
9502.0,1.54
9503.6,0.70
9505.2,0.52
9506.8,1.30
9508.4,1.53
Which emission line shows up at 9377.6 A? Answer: Mg II 2798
